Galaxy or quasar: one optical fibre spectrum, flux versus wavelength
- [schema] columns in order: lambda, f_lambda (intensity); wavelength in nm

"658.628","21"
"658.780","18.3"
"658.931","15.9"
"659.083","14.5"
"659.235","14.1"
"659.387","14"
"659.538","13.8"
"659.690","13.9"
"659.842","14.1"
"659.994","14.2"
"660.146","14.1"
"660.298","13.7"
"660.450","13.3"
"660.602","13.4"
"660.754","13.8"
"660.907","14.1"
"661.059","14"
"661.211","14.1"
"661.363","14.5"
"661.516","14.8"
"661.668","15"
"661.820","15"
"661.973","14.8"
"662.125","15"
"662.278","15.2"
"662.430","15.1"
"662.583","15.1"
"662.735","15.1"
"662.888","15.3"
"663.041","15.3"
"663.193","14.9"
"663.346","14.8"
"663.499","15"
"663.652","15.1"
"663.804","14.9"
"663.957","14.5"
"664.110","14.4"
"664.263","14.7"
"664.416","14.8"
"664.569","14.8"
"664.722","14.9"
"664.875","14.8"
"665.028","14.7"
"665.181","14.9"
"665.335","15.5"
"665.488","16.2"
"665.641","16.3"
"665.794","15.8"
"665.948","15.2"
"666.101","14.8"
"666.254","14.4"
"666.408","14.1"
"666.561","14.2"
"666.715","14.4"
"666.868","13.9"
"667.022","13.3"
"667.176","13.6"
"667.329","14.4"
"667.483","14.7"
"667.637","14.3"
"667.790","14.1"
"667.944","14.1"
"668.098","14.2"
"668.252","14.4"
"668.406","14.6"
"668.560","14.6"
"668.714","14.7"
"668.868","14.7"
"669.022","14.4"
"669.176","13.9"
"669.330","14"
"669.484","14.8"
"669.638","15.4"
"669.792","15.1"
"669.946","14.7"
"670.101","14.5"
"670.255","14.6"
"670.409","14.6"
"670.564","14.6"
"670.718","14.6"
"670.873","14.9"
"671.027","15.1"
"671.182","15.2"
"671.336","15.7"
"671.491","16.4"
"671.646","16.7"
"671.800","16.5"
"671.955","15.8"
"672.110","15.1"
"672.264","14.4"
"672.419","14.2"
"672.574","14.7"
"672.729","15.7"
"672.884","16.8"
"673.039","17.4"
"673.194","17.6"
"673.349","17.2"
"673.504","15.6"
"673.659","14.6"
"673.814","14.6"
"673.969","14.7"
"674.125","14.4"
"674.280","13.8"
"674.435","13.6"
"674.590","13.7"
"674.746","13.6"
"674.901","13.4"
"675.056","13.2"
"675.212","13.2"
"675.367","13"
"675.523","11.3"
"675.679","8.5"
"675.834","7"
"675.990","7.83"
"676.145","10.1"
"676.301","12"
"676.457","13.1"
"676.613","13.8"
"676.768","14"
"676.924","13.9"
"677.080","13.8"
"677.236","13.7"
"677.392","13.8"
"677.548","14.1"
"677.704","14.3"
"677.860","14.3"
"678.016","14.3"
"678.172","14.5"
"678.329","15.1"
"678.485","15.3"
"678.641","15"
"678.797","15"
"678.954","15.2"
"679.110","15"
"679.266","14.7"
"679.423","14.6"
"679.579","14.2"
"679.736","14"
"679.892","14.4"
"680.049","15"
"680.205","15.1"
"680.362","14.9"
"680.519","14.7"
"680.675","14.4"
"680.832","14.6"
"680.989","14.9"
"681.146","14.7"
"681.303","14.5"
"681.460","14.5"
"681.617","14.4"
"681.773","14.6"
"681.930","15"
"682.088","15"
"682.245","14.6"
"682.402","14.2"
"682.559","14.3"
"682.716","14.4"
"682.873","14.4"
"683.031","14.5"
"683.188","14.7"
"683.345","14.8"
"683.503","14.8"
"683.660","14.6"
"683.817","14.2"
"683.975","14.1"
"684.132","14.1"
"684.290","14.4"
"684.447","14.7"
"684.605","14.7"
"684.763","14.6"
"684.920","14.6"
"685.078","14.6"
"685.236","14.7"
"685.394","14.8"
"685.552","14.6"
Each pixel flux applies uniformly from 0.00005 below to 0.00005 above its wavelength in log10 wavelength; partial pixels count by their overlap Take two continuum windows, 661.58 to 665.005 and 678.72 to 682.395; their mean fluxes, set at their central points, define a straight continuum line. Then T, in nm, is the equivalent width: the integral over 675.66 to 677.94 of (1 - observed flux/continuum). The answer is 0.36 nm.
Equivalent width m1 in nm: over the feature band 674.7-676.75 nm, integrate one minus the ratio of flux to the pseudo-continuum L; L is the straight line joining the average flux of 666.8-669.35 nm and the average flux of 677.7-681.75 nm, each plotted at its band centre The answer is 0.42 nm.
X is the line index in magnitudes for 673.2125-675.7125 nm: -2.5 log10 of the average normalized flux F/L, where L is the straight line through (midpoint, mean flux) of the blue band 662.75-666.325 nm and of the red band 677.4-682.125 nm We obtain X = 0.07 mag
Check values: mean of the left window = 15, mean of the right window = 14.7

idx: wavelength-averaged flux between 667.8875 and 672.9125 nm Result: 14.9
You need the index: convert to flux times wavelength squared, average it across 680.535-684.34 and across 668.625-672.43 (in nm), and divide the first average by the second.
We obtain 1.00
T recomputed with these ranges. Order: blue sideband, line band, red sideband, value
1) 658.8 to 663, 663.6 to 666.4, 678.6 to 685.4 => -0.10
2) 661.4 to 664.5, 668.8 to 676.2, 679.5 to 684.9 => 0.23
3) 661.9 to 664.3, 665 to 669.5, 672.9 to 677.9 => -0.04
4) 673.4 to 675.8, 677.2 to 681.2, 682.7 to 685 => -0.20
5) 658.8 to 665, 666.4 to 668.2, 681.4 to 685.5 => 0.06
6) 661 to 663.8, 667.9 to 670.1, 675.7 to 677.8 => -0.13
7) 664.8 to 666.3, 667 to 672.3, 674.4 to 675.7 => -0.23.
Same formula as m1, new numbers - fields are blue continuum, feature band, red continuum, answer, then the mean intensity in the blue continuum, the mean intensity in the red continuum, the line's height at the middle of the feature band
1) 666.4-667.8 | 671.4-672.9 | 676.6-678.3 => -0.16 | 14.1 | 14.1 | 14.1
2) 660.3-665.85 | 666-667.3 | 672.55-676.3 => 0.03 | 14.8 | 13.5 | 14.4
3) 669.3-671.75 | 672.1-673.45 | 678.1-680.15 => -0.08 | 15.1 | 14.8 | 15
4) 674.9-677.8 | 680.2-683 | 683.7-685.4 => -0.19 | 12.3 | 14.5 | 13.7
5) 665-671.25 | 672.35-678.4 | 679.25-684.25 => 0.37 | 14.6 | 14.6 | 14.6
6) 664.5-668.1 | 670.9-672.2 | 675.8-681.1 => -0.13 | 14.7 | 13.9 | 14.3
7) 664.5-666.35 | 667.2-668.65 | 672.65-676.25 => 0.04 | 15.2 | 13.5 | 14.7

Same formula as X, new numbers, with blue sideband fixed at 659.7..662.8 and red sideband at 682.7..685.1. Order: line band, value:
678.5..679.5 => -0.03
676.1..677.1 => 0.12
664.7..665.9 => -0.07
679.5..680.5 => -0.01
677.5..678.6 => -0.01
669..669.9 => -0.01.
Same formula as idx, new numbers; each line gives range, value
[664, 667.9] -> 14.7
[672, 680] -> 14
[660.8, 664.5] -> 14.8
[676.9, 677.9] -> 14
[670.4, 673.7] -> 15.6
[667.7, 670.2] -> 14.5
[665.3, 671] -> 14.6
